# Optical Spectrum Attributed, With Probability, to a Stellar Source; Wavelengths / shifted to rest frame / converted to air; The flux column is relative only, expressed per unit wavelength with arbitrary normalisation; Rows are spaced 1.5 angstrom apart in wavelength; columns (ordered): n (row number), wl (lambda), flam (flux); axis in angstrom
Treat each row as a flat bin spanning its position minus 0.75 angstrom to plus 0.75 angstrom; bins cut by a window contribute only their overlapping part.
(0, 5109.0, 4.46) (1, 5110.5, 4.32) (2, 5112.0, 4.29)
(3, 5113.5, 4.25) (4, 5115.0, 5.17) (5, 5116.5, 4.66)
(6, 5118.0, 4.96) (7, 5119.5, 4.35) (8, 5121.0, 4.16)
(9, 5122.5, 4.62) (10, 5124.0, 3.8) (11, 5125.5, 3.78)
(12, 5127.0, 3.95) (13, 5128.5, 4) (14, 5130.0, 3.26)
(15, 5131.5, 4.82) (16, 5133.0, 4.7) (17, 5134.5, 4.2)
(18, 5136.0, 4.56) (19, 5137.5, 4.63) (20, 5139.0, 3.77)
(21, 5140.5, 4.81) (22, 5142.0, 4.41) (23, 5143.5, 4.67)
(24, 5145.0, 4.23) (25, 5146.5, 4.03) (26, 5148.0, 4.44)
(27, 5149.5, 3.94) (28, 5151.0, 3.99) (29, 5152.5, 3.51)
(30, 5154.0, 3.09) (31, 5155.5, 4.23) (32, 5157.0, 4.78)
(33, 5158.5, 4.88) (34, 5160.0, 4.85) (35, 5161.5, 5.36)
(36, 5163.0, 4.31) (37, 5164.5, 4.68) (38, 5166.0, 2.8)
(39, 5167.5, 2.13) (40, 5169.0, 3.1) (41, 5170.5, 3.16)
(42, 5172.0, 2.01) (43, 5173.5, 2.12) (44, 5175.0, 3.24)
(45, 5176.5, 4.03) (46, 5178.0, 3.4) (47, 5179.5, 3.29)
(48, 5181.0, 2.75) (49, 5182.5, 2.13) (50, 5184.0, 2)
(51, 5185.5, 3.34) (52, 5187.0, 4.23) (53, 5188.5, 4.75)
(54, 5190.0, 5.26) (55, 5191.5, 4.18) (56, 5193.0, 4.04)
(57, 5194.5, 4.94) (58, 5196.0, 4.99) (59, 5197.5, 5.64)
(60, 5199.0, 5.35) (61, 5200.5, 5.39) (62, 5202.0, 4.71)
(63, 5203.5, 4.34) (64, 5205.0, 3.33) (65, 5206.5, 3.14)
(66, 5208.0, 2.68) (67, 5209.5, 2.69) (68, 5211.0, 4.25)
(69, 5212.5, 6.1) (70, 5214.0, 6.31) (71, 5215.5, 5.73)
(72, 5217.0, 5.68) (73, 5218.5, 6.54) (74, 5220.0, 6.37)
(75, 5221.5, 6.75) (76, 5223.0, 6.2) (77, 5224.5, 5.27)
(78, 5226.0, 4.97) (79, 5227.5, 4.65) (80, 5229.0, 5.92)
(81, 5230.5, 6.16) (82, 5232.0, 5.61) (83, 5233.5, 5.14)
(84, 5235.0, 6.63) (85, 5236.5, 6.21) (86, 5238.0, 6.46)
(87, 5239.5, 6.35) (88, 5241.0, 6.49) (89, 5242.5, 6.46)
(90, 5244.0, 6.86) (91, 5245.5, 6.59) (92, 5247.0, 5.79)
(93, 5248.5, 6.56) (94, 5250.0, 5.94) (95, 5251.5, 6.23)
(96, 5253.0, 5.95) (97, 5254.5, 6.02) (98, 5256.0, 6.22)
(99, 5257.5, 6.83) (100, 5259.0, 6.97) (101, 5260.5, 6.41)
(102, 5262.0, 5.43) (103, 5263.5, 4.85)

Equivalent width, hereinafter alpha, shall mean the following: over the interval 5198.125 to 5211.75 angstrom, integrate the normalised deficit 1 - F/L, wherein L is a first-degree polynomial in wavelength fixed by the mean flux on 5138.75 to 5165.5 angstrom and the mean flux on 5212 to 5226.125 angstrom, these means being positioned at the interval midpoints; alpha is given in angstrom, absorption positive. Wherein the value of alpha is 4.0 angstrom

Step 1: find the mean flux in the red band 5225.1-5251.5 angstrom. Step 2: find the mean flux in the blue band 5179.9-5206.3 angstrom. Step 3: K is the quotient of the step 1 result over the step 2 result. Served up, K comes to 1.45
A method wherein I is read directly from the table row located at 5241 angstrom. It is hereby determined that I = 6.49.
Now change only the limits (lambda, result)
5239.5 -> 6.35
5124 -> 3.8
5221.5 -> 6.75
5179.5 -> 3.29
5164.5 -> 4.68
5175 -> 3.24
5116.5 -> 4.66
